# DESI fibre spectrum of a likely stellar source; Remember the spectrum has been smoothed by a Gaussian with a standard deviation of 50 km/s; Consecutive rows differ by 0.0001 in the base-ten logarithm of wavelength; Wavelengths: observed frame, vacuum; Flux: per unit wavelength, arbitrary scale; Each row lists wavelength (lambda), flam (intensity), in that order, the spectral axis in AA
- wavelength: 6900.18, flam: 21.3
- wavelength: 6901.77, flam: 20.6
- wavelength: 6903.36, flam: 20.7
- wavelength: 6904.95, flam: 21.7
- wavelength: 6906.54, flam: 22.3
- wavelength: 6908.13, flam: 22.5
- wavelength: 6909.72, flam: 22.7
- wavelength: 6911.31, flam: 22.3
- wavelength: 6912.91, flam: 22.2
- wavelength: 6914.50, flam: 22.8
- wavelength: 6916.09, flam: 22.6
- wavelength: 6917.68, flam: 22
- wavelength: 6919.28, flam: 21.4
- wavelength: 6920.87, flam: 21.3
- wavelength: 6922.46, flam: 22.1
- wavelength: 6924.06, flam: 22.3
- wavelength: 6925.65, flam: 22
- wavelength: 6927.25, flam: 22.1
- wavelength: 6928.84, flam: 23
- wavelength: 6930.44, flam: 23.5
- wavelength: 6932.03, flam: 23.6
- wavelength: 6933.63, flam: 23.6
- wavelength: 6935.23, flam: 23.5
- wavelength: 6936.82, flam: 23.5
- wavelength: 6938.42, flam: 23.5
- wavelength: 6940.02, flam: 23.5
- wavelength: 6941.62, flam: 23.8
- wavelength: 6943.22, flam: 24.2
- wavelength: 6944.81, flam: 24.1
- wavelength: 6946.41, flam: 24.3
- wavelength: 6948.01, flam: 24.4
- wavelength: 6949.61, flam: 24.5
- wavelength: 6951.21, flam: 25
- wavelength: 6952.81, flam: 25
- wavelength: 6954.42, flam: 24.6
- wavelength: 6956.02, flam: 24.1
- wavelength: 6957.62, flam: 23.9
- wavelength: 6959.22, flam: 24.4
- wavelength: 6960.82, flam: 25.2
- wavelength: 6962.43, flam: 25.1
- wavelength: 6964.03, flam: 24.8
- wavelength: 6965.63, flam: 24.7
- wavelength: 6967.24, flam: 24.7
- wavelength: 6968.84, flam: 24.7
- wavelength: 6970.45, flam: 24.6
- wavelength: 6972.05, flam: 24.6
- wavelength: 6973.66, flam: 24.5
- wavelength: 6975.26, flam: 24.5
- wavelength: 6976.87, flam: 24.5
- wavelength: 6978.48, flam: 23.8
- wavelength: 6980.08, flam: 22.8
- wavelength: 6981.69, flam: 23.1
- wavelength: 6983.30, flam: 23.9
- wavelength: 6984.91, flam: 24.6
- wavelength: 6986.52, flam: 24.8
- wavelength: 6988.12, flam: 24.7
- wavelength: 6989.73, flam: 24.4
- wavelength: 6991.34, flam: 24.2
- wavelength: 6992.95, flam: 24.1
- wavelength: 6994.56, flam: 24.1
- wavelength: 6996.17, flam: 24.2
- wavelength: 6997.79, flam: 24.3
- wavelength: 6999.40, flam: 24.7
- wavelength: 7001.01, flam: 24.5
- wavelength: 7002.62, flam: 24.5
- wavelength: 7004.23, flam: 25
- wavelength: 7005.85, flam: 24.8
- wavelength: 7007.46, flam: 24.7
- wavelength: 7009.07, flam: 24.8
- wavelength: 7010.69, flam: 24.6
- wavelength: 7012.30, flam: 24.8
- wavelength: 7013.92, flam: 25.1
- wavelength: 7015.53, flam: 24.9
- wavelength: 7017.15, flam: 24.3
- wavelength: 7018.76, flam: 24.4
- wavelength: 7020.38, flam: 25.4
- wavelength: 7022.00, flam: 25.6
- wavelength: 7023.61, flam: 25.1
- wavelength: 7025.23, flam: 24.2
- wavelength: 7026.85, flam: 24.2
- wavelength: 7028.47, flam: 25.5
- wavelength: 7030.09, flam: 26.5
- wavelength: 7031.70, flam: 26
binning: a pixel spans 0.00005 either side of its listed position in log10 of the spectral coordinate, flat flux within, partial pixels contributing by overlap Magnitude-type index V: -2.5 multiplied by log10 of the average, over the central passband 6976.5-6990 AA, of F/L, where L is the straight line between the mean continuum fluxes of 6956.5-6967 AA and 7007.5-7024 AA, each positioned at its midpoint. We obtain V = 0.03 mag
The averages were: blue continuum 24.7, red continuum 24.9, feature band 24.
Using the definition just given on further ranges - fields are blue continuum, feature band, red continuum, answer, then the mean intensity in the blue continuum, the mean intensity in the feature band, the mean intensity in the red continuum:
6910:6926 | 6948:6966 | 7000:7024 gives -0.06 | 22.1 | 24.7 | 24.8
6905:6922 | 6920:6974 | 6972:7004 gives -0.04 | 22.2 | 23.9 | 24.2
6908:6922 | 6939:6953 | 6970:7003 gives -0.05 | 22.2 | 24.3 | 24.3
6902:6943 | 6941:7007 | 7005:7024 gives -0.03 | 22.6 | 24.4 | 24.9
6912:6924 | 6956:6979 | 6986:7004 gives -0.04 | 22.1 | 24.6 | 24.4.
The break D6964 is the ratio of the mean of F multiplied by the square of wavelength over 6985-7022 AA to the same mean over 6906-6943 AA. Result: 1.11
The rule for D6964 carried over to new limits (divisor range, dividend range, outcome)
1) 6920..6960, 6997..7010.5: 1.06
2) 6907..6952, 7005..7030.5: 1.11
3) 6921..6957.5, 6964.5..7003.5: 1.04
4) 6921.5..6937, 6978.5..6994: 1.07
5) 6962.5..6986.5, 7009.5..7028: 1.03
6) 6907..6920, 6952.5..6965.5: 1.12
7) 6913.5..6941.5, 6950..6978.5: 1.09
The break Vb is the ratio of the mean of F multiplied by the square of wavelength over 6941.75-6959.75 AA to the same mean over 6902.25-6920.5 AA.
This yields 1.12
